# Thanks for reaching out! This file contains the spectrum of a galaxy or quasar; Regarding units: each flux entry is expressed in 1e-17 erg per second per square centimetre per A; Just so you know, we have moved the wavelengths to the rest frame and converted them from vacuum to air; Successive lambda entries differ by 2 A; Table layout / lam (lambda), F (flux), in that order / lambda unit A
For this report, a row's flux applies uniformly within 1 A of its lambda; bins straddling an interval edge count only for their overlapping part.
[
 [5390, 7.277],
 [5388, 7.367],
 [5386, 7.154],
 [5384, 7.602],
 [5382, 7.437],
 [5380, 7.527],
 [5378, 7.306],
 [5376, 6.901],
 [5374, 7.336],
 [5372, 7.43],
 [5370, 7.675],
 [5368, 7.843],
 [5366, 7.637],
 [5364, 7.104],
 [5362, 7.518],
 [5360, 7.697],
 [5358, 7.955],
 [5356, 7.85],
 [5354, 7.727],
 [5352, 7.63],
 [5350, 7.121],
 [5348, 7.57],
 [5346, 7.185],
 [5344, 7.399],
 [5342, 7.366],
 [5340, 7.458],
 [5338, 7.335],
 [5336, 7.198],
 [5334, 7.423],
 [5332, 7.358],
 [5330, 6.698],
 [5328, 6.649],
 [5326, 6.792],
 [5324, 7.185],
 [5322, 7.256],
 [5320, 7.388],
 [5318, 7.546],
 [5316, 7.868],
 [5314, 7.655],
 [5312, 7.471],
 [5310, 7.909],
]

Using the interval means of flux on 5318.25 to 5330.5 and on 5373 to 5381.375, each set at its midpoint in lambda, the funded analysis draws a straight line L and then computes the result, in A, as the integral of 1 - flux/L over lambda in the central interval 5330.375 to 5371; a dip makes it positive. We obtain -1.9 A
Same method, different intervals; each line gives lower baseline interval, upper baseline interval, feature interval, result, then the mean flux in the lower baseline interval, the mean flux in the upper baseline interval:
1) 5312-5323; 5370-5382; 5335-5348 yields 0.20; 7.54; 7.34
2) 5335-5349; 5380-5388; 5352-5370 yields -0.69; 7.36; 7.41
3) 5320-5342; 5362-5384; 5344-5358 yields -0.48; 7.16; 7.43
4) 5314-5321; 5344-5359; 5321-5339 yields 1.17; 7.61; 7.57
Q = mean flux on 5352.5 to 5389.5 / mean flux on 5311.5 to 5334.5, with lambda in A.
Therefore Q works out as 1.03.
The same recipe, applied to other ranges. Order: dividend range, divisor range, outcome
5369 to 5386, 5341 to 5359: 0.98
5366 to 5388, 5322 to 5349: 1.03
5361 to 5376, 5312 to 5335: 1.03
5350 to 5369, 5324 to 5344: 1.07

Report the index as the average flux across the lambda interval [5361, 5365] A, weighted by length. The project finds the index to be 7.31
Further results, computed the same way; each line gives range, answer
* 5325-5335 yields 6.98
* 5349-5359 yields 7.66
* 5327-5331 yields 6.67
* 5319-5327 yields 7.16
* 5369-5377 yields 7.34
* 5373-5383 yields 7.3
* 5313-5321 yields 7.61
